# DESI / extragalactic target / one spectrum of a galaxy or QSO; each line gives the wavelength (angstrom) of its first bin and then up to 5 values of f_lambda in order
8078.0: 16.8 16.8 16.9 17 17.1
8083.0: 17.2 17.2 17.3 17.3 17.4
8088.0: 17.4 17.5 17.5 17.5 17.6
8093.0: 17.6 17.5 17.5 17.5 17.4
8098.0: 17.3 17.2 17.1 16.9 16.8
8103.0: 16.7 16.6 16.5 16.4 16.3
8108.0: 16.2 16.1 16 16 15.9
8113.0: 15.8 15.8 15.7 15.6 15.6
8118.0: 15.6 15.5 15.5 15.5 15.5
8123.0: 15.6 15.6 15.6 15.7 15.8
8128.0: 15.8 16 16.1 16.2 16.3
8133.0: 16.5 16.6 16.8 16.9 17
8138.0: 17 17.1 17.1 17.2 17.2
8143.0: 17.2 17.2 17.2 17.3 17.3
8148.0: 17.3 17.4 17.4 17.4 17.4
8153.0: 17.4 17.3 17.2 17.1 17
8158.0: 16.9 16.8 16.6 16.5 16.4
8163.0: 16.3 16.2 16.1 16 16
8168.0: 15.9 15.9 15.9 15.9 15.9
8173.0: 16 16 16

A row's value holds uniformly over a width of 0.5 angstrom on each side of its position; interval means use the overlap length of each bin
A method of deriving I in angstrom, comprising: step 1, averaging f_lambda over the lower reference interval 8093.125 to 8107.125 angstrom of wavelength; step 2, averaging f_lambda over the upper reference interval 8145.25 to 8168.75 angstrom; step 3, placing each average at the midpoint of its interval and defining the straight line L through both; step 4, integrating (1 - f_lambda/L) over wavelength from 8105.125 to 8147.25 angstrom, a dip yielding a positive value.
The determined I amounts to 1.6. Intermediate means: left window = 17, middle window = 16.3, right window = 16.8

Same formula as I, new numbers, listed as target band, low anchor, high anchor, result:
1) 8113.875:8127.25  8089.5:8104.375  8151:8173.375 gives 1.1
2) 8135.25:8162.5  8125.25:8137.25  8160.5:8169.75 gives -1.5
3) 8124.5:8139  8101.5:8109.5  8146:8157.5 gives 0.5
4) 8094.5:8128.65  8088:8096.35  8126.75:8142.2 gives 1.8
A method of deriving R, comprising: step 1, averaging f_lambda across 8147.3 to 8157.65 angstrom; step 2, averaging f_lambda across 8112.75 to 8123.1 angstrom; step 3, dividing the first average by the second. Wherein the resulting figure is 1.1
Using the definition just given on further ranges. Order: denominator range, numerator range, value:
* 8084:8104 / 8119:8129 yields 0.90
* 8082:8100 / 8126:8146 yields 0.96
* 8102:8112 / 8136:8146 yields 1.05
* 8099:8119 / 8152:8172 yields 1.02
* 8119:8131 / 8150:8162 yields 1.08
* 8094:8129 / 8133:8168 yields 1.04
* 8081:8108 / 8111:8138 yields 0.93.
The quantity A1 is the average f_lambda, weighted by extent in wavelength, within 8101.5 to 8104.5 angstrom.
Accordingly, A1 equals 16.7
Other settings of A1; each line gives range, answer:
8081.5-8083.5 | 17.1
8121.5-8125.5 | 15.6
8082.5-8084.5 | 17.2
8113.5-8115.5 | 15.8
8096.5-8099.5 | 17.3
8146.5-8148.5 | 17.3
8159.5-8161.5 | 16.6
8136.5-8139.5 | 17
